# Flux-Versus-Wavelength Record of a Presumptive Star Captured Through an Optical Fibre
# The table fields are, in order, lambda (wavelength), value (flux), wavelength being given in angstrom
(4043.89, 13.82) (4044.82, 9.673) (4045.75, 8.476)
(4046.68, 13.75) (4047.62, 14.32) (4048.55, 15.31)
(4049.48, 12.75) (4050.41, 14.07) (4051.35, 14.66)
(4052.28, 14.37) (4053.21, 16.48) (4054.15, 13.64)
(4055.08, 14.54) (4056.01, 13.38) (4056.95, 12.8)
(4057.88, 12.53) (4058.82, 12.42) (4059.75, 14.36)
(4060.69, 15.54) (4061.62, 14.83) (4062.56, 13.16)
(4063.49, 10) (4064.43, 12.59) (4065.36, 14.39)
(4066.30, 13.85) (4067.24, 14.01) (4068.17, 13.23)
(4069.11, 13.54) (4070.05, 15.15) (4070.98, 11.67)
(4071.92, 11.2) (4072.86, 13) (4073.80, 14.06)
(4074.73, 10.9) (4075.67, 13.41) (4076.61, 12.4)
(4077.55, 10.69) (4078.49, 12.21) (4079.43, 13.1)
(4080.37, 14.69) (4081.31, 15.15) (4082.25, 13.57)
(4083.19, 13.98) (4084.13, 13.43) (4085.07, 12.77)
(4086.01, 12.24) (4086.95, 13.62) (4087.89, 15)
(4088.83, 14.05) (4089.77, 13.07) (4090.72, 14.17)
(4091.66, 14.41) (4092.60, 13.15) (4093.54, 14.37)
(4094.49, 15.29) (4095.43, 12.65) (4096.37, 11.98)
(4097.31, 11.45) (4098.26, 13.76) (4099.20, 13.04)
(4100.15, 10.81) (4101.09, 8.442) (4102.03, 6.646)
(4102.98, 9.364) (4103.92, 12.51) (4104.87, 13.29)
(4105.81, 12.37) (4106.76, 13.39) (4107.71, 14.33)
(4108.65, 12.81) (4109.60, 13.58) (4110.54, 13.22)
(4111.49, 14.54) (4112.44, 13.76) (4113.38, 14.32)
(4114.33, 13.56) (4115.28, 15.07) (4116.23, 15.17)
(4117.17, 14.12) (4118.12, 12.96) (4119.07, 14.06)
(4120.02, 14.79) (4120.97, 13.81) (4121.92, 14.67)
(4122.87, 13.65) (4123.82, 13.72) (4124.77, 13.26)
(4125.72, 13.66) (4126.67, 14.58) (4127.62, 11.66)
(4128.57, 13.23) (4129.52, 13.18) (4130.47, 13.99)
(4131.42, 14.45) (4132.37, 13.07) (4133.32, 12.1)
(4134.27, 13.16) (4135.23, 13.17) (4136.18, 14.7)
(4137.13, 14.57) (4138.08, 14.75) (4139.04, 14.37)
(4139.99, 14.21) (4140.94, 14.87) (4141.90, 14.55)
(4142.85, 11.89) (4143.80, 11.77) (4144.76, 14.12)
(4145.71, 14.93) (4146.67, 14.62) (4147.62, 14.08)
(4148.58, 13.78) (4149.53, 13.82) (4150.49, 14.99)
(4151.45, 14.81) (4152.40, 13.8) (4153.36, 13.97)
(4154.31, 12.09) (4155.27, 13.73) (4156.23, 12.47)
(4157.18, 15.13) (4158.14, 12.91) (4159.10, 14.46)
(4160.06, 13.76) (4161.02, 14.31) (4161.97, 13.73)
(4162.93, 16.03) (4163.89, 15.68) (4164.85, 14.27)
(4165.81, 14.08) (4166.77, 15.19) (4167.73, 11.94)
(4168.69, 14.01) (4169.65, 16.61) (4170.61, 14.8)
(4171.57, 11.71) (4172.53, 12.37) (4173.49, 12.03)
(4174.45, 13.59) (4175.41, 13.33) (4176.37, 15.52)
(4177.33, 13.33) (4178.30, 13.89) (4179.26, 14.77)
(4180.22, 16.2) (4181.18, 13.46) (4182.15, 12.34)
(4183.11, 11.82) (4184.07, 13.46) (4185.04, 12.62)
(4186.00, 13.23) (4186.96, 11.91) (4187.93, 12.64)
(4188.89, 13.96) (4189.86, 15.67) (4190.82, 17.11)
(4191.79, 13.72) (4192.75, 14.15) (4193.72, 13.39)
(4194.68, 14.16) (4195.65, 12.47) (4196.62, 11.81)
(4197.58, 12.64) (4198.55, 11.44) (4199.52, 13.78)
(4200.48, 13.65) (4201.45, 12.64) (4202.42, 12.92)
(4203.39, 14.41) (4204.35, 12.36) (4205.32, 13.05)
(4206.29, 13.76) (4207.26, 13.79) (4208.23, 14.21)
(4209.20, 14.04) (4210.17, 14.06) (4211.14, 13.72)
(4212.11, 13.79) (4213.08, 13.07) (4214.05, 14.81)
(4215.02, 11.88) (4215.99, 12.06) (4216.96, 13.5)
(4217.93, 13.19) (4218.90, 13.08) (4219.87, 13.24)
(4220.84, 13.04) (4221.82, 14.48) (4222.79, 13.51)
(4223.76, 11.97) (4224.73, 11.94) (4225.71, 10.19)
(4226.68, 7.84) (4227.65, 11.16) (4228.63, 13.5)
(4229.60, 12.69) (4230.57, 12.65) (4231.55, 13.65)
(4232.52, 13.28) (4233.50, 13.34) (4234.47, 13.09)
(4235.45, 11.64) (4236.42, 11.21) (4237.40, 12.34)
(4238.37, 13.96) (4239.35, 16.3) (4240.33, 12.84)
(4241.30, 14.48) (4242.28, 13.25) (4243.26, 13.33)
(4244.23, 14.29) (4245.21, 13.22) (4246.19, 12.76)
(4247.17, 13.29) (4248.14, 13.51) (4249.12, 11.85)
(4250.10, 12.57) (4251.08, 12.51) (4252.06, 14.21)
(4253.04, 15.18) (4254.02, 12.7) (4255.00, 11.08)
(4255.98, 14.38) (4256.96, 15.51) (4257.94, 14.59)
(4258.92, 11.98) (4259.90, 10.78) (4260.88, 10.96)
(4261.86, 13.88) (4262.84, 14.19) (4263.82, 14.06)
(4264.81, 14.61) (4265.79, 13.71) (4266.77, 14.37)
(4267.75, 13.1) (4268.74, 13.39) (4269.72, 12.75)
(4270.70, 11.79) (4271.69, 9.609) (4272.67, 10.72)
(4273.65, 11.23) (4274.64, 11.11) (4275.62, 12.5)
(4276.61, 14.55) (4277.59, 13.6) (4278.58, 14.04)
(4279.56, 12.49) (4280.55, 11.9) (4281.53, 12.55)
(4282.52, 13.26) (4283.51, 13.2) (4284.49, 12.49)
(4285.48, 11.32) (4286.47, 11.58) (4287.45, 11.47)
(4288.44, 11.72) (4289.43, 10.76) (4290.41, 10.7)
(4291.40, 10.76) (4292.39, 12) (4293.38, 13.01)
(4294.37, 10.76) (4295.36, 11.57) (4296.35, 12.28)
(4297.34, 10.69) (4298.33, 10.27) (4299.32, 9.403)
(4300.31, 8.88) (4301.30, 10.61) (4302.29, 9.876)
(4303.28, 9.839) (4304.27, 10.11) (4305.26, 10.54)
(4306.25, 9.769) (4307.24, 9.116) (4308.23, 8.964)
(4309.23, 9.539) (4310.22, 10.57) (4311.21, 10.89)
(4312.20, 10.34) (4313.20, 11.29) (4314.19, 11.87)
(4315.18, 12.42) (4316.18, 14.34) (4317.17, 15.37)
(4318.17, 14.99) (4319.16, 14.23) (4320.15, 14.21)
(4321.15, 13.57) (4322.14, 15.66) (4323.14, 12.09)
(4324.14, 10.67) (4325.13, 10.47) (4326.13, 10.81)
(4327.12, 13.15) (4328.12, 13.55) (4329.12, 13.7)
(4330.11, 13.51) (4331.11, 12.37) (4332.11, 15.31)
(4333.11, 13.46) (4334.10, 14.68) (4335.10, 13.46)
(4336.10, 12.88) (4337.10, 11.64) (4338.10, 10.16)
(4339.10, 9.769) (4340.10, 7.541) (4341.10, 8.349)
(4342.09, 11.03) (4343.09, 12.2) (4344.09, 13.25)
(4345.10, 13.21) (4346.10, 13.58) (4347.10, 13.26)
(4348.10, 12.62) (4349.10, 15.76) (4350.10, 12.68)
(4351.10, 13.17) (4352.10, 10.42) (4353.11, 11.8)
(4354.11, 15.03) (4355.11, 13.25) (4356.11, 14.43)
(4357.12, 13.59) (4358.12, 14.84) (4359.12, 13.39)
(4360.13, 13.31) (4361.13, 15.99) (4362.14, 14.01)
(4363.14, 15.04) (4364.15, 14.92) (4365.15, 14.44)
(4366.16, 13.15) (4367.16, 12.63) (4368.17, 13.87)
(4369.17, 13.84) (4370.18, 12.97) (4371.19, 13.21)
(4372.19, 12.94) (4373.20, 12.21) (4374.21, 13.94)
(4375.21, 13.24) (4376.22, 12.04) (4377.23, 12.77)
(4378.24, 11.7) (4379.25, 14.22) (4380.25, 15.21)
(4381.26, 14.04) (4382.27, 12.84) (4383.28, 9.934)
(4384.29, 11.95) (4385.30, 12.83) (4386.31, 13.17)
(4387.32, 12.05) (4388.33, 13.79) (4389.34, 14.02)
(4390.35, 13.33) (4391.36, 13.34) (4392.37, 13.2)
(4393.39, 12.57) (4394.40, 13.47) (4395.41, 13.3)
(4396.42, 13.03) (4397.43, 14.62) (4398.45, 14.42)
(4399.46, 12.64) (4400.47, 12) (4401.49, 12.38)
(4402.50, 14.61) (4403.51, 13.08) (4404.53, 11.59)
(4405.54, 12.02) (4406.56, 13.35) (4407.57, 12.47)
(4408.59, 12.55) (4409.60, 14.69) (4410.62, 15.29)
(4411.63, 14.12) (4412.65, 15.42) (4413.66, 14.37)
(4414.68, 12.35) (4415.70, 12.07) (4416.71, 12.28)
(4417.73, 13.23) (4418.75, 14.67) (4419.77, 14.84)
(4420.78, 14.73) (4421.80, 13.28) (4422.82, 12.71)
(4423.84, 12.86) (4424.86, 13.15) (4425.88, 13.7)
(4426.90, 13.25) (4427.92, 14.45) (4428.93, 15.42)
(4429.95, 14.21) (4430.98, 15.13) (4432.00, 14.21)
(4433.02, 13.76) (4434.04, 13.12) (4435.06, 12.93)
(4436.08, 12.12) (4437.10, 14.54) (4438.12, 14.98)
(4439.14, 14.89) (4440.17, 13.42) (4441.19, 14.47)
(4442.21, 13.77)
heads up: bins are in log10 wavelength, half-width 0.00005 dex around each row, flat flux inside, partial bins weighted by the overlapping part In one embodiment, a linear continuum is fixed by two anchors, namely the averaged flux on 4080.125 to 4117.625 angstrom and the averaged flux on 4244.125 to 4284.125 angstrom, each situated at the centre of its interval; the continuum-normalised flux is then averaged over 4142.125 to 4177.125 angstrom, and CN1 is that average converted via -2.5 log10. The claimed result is -0.07 mag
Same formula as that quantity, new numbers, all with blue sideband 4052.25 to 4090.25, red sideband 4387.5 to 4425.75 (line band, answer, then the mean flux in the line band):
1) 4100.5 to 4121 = 0.03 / 13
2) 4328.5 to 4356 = 0.07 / 12.6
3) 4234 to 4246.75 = 0.01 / 13.3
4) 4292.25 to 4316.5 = 0.24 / 10.7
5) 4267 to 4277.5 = 0.10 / 12.2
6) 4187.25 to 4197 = -0.04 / 13.9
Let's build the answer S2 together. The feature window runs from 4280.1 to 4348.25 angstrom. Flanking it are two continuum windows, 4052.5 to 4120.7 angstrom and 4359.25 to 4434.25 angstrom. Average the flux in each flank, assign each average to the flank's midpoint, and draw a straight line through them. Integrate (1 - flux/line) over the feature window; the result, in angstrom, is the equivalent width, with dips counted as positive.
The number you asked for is 8.0 angstrom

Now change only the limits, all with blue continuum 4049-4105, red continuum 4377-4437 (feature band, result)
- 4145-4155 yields -0.7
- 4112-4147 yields -1.9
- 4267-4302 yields 3.9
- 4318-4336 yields 0.0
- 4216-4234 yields 0.9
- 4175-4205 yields -0.7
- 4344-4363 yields -0.4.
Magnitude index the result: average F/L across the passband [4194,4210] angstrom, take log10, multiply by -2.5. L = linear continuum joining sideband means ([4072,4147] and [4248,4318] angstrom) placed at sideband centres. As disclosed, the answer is -0.05 mag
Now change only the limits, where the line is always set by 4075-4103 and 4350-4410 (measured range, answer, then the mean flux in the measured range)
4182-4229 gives -0.01 mag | 13.1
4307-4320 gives 0.10 mag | 12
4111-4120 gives -0.11 mag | 14.2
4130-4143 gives -0.08 mag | 13.9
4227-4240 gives 0.01 mag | 12.9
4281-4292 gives 0.11 mag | 11.8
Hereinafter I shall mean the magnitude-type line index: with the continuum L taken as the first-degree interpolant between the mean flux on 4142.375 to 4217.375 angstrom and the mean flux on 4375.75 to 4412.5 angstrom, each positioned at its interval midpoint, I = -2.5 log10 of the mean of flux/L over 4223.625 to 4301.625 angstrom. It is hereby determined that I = 0.08 mag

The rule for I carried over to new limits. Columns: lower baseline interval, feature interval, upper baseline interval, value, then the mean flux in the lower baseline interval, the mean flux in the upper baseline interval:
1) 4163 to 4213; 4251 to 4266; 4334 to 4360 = -0.022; 13.7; 12.5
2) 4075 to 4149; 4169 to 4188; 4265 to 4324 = -0.056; 13.4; 11.9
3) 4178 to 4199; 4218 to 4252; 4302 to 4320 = -0.012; 13.5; 11.4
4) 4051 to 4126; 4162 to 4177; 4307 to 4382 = -0.072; 13.3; 12.8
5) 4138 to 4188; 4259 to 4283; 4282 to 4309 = -0.113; 13.8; 10.9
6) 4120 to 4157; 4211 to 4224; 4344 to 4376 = 0.035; 13.8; 13.6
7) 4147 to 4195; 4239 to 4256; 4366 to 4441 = 0.029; 13.9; 13.4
